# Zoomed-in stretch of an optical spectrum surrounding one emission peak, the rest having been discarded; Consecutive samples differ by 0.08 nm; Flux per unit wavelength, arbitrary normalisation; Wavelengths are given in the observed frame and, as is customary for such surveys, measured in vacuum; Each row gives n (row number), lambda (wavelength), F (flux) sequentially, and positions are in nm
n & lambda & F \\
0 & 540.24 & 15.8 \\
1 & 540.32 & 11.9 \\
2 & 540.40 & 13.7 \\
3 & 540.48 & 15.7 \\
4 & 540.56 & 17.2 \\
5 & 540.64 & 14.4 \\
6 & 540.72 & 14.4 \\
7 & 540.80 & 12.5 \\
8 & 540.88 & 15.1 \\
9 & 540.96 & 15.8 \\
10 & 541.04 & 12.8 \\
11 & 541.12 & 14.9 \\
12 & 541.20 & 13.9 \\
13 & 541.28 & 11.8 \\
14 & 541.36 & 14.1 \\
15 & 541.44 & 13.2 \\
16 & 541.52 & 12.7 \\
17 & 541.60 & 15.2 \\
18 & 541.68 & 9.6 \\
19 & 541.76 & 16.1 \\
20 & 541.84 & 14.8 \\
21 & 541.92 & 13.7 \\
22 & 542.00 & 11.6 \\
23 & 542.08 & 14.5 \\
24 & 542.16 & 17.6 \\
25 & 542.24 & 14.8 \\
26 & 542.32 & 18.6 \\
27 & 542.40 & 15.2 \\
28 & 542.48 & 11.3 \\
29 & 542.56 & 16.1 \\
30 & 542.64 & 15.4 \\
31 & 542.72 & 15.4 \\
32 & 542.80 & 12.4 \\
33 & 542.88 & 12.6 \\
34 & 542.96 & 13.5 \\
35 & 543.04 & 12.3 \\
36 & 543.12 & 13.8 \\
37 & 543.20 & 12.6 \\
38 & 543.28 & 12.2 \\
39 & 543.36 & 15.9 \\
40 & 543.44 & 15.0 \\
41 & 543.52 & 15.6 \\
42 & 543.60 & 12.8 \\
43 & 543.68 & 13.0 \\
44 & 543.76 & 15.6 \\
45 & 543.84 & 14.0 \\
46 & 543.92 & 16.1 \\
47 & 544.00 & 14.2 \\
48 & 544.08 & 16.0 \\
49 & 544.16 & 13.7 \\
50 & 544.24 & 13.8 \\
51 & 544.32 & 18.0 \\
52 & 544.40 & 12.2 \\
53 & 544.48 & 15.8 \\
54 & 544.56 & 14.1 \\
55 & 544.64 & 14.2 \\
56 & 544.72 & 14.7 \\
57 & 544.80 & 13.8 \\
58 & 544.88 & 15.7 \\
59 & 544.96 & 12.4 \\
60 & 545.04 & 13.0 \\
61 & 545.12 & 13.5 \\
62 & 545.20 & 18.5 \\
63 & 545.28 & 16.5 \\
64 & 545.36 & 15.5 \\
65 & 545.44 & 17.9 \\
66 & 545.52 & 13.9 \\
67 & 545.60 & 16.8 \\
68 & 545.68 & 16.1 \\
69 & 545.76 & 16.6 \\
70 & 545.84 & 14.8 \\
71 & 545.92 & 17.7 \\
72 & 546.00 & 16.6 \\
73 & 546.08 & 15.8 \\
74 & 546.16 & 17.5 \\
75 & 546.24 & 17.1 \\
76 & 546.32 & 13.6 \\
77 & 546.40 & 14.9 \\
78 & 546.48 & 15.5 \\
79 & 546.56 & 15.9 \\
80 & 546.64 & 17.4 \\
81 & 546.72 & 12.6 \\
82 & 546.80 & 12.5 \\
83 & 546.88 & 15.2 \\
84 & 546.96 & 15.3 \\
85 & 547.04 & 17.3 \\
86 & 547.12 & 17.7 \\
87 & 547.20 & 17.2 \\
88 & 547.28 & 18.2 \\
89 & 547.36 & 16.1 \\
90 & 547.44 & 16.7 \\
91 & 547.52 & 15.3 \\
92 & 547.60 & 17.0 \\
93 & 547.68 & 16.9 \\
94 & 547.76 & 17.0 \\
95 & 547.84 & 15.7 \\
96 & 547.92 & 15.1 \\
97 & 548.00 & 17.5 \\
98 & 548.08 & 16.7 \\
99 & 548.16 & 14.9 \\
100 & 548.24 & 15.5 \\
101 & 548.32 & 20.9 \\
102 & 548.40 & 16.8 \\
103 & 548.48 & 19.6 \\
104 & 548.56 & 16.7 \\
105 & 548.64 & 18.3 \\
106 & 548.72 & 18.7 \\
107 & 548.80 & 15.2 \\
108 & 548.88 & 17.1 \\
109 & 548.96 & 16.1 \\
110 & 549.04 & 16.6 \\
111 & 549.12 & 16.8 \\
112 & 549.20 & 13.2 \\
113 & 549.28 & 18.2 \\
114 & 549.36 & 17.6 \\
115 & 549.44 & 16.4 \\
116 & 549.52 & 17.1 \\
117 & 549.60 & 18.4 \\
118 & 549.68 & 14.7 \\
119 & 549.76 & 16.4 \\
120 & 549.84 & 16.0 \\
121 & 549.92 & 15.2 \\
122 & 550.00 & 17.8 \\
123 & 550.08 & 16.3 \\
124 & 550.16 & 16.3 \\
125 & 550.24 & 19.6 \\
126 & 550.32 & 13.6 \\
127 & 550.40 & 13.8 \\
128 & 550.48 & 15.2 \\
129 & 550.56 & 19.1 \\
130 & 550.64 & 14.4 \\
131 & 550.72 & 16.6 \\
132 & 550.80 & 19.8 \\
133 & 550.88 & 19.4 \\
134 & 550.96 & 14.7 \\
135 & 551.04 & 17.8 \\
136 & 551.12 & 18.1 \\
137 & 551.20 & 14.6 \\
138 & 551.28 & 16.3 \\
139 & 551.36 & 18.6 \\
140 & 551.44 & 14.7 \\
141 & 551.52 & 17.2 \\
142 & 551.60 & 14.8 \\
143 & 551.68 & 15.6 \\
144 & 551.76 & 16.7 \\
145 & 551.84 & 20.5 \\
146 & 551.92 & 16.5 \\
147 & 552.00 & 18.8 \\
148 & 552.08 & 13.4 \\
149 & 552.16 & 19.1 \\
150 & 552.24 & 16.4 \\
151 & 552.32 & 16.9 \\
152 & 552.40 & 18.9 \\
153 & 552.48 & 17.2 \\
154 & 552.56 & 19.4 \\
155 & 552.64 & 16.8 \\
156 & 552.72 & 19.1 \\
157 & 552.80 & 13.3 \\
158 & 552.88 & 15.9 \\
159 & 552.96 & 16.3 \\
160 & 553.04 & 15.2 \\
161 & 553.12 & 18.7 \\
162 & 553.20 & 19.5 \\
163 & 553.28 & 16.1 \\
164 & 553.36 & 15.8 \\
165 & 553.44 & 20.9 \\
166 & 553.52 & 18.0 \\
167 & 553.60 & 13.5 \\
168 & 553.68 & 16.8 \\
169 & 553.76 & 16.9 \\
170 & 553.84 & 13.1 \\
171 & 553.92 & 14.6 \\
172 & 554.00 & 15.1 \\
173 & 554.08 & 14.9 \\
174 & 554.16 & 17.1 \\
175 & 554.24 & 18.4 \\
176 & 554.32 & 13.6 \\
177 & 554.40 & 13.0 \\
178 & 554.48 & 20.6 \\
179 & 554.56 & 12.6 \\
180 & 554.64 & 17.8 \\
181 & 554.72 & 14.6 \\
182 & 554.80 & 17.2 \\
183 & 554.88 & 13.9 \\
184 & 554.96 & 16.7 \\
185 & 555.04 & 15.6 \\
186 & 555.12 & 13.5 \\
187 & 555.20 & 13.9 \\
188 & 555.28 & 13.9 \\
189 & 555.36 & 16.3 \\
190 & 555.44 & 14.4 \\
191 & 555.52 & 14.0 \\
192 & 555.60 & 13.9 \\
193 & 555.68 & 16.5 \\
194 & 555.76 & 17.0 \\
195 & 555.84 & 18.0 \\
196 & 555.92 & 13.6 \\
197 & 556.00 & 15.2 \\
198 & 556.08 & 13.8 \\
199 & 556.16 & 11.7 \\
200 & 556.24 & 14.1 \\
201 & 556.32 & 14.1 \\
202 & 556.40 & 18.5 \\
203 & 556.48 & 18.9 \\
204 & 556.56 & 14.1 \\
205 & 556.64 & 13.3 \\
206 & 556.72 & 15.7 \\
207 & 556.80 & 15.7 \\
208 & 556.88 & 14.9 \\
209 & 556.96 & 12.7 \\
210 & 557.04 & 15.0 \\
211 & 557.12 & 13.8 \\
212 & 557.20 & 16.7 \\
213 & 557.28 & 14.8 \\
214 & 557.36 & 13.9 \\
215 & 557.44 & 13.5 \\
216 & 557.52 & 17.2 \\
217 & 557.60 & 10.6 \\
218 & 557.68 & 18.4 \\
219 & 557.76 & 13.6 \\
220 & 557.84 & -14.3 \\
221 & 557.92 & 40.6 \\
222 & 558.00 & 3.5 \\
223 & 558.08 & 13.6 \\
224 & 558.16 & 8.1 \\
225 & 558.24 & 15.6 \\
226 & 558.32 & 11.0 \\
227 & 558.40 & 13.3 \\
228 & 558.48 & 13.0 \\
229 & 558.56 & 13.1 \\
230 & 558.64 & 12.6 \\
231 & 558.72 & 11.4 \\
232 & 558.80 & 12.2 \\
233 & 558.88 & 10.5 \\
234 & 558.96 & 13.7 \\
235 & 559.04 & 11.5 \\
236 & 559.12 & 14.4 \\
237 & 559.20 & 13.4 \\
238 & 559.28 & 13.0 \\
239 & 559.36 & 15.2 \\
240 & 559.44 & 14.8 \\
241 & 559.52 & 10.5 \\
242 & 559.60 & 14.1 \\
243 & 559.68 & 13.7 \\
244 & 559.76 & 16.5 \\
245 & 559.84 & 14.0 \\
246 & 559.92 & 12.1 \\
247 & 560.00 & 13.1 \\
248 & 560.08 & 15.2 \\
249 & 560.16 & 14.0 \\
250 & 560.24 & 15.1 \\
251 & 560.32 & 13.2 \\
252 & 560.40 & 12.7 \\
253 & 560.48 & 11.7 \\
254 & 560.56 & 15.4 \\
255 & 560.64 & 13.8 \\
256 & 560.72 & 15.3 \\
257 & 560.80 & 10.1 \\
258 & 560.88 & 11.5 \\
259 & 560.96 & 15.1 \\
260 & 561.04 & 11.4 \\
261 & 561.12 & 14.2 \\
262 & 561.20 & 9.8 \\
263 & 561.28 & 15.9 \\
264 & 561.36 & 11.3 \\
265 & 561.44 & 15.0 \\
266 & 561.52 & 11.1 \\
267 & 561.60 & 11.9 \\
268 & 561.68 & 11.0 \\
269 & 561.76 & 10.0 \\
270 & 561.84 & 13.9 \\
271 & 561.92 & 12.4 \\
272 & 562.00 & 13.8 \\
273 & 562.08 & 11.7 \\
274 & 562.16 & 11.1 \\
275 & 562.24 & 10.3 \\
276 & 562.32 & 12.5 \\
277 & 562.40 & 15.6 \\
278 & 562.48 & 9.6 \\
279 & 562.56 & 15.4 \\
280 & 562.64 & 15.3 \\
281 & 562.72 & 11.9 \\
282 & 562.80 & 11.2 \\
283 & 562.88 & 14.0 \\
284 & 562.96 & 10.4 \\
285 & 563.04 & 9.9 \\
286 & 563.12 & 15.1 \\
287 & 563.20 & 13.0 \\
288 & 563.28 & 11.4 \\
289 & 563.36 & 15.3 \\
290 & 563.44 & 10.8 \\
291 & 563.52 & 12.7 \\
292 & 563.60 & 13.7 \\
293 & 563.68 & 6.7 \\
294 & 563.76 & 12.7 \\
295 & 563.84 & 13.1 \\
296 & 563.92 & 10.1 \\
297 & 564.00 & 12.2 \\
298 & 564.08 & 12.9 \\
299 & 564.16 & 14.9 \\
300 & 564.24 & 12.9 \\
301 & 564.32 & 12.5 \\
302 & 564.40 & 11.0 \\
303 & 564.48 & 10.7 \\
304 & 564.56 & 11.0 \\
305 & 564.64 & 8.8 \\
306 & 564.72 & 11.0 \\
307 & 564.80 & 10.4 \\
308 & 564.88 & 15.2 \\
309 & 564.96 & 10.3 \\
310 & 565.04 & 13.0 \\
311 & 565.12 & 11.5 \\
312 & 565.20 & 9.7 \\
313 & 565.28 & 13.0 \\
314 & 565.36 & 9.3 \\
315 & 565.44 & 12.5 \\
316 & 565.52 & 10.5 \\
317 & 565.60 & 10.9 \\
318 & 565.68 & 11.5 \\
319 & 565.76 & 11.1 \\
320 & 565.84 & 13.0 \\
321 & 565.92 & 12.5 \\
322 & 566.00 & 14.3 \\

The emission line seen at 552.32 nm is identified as C III]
